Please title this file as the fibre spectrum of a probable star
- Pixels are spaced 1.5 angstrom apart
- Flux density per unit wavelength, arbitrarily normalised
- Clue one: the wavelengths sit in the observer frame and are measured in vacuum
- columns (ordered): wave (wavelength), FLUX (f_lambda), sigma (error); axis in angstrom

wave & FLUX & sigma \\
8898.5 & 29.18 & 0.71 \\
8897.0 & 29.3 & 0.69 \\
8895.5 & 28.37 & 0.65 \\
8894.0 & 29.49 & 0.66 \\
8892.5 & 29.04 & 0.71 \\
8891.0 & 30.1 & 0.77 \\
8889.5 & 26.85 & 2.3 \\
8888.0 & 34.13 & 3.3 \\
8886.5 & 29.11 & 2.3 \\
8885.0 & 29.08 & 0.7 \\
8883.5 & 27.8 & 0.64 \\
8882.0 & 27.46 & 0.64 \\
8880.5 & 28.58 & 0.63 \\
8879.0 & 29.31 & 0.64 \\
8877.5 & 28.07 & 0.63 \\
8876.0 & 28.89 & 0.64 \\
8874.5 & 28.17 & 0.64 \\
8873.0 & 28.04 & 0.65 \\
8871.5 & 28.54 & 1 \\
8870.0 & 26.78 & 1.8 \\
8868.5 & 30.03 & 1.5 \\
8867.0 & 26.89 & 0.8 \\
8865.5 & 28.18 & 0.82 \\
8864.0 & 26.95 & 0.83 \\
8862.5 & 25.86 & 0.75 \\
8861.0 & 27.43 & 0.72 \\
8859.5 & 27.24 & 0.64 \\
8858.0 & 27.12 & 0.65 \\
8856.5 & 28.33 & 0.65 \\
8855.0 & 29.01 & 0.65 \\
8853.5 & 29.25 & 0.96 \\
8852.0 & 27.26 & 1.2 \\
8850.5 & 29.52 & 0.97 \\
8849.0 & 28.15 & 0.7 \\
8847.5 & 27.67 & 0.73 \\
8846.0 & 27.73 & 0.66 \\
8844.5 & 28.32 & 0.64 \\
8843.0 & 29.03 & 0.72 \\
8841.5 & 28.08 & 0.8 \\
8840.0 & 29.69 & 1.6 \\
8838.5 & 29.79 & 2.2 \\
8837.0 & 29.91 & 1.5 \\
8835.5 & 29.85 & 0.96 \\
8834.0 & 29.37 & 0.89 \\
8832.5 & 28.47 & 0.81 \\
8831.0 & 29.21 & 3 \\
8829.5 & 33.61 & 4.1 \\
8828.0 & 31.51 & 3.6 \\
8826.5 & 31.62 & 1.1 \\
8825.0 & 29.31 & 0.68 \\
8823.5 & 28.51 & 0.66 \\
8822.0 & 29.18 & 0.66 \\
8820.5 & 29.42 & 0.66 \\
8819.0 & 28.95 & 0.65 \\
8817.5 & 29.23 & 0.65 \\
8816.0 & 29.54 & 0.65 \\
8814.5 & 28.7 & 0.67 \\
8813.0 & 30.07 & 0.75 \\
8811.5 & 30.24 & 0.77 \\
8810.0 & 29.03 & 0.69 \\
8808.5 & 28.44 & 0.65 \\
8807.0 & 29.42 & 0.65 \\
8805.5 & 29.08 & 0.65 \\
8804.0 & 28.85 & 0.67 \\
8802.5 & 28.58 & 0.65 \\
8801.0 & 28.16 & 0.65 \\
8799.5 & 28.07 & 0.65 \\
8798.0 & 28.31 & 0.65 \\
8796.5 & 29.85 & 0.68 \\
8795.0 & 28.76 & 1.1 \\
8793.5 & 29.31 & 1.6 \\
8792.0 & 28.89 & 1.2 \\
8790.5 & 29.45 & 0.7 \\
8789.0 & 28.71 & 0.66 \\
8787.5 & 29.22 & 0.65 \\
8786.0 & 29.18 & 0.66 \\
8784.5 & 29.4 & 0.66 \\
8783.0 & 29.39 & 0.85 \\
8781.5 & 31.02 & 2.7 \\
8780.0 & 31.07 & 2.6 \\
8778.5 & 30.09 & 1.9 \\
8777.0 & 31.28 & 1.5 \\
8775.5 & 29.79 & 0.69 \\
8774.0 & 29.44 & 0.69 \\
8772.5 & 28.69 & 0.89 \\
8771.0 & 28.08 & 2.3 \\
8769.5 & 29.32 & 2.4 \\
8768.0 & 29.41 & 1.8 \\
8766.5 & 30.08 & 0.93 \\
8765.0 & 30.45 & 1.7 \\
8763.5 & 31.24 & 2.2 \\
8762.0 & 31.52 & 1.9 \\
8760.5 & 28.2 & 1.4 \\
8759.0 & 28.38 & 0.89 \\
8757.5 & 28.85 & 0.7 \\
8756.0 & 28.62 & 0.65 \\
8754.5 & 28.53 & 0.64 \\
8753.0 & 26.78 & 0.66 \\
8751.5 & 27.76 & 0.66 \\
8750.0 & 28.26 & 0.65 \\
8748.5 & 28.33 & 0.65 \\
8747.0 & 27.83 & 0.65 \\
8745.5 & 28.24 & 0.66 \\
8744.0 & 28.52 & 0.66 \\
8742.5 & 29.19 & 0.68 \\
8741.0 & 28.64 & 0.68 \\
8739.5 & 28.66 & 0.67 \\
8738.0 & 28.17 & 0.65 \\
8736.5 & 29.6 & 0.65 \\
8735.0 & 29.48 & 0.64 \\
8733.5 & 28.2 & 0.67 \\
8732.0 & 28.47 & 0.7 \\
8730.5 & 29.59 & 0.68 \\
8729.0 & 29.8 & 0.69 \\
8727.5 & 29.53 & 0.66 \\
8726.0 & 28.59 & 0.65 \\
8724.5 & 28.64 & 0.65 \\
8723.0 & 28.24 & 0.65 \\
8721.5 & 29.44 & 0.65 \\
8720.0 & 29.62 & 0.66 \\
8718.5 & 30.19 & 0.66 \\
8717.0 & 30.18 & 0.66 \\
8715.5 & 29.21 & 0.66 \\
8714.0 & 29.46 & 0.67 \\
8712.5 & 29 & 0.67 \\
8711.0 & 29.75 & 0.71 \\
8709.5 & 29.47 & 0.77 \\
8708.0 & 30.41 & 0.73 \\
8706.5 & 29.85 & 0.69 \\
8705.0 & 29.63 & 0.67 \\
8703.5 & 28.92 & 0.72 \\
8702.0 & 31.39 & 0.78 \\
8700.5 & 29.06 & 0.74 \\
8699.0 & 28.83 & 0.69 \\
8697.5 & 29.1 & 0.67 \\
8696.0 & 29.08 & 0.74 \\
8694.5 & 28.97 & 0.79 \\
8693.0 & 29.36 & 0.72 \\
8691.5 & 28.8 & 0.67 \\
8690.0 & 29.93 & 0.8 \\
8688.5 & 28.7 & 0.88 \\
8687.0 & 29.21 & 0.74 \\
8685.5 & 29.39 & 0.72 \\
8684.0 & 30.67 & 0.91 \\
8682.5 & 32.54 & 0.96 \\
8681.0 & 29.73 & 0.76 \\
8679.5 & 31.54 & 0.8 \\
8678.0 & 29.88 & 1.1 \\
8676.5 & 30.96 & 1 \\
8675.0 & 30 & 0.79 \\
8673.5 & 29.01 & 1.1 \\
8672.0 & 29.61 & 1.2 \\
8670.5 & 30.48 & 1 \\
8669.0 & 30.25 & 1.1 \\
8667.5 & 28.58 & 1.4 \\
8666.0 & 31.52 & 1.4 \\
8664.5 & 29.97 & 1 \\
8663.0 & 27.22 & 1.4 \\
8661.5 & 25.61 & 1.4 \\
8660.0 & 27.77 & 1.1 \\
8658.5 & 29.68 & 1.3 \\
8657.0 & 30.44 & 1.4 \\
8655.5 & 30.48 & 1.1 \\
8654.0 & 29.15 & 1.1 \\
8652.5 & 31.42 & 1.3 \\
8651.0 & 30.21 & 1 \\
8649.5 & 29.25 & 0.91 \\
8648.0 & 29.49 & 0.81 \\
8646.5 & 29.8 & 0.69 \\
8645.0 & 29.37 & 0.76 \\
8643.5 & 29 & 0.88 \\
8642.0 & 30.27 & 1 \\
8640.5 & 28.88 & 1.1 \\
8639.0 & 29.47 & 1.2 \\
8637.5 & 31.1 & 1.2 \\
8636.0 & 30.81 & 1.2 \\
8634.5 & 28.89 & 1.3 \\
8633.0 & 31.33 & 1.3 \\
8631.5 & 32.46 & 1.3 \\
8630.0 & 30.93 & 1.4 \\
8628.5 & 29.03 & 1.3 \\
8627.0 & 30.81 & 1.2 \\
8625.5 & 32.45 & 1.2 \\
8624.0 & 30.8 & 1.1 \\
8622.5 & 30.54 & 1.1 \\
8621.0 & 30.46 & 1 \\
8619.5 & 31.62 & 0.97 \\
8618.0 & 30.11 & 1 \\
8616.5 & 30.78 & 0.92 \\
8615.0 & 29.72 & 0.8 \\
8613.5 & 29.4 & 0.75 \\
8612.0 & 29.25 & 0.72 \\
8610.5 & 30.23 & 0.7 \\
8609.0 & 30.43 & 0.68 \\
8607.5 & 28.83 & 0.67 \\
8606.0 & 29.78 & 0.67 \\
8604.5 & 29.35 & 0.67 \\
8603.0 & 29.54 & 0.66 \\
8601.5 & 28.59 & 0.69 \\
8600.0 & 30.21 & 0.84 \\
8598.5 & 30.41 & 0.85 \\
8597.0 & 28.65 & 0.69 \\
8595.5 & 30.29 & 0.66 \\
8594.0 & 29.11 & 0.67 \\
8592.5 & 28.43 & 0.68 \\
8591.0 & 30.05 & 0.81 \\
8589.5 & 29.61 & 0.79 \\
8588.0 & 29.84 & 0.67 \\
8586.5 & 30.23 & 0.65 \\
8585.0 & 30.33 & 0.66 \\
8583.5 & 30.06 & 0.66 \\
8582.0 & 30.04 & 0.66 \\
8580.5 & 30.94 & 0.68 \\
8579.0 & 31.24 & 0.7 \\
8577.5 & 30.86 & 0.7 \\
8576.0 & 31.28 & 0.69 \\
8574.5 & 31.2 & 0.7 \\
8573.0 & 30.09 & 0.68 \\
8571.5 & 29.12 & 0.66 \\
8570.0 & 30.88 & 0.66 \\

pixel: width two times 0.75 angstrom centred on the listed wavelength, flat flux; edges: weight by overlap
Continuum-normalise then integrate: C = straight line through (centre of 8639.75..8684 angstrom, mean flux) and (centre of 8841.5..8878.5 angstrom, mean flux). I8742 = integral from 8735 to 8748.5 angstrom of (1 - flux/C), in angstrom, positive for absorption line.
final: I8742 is 0.2 angstrom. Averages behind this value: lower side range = 29.7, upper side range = 28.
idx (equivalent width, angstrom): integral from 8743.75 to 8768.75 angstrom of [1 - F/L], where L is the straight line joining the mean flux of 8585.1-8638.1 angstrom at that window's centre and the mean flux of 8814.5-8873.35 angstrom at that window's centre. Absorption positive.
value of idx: 0.3 angstrom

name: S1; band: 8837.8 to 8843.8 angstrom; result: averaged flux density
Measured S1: 29.1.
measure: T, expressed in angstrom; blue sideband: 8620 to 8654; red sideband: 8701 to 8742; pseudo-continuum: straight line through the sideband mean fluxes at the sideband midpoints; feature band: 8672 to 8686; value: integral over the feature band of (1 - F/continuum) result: -0.27 angstrom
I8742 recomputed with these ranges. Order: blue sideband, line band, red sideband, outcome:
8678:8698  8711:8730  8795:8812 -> 0.12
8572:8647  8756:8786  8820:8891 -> -0.49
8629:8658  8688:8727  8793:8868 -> 0.42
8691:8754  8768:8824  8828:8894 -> -0.79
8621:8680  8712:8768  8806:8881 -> 0.80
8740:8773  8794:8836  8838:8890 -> -1.20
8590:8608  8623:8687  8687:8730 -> -1.26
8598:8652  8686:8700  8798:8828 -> 0.31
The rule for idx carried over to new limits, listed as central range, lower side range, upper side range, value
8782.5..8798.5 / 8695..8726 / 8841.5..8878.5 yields -0.25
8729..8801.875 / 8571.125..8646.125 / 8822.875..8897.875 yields 0.50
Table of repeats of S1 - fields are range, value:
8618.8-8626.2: 31.2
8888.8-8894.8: 28.9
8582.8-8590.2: 30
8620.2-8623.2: 30.5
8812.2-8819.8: 29.3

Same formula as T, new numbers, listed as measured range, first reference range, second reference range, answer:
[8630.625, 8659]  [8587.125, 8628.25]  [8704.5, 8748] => -0.4 angstrom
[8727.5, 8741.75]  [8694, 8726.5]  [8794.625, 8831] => 0.2 angstrom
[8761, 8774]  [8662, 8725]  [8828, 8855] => -0.2 angstrom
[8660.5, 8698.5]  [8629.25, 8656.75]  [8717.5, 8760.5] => 0.0 angstrom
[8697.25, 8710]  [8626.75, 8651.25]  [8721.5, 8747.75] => -0.2 angstrom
